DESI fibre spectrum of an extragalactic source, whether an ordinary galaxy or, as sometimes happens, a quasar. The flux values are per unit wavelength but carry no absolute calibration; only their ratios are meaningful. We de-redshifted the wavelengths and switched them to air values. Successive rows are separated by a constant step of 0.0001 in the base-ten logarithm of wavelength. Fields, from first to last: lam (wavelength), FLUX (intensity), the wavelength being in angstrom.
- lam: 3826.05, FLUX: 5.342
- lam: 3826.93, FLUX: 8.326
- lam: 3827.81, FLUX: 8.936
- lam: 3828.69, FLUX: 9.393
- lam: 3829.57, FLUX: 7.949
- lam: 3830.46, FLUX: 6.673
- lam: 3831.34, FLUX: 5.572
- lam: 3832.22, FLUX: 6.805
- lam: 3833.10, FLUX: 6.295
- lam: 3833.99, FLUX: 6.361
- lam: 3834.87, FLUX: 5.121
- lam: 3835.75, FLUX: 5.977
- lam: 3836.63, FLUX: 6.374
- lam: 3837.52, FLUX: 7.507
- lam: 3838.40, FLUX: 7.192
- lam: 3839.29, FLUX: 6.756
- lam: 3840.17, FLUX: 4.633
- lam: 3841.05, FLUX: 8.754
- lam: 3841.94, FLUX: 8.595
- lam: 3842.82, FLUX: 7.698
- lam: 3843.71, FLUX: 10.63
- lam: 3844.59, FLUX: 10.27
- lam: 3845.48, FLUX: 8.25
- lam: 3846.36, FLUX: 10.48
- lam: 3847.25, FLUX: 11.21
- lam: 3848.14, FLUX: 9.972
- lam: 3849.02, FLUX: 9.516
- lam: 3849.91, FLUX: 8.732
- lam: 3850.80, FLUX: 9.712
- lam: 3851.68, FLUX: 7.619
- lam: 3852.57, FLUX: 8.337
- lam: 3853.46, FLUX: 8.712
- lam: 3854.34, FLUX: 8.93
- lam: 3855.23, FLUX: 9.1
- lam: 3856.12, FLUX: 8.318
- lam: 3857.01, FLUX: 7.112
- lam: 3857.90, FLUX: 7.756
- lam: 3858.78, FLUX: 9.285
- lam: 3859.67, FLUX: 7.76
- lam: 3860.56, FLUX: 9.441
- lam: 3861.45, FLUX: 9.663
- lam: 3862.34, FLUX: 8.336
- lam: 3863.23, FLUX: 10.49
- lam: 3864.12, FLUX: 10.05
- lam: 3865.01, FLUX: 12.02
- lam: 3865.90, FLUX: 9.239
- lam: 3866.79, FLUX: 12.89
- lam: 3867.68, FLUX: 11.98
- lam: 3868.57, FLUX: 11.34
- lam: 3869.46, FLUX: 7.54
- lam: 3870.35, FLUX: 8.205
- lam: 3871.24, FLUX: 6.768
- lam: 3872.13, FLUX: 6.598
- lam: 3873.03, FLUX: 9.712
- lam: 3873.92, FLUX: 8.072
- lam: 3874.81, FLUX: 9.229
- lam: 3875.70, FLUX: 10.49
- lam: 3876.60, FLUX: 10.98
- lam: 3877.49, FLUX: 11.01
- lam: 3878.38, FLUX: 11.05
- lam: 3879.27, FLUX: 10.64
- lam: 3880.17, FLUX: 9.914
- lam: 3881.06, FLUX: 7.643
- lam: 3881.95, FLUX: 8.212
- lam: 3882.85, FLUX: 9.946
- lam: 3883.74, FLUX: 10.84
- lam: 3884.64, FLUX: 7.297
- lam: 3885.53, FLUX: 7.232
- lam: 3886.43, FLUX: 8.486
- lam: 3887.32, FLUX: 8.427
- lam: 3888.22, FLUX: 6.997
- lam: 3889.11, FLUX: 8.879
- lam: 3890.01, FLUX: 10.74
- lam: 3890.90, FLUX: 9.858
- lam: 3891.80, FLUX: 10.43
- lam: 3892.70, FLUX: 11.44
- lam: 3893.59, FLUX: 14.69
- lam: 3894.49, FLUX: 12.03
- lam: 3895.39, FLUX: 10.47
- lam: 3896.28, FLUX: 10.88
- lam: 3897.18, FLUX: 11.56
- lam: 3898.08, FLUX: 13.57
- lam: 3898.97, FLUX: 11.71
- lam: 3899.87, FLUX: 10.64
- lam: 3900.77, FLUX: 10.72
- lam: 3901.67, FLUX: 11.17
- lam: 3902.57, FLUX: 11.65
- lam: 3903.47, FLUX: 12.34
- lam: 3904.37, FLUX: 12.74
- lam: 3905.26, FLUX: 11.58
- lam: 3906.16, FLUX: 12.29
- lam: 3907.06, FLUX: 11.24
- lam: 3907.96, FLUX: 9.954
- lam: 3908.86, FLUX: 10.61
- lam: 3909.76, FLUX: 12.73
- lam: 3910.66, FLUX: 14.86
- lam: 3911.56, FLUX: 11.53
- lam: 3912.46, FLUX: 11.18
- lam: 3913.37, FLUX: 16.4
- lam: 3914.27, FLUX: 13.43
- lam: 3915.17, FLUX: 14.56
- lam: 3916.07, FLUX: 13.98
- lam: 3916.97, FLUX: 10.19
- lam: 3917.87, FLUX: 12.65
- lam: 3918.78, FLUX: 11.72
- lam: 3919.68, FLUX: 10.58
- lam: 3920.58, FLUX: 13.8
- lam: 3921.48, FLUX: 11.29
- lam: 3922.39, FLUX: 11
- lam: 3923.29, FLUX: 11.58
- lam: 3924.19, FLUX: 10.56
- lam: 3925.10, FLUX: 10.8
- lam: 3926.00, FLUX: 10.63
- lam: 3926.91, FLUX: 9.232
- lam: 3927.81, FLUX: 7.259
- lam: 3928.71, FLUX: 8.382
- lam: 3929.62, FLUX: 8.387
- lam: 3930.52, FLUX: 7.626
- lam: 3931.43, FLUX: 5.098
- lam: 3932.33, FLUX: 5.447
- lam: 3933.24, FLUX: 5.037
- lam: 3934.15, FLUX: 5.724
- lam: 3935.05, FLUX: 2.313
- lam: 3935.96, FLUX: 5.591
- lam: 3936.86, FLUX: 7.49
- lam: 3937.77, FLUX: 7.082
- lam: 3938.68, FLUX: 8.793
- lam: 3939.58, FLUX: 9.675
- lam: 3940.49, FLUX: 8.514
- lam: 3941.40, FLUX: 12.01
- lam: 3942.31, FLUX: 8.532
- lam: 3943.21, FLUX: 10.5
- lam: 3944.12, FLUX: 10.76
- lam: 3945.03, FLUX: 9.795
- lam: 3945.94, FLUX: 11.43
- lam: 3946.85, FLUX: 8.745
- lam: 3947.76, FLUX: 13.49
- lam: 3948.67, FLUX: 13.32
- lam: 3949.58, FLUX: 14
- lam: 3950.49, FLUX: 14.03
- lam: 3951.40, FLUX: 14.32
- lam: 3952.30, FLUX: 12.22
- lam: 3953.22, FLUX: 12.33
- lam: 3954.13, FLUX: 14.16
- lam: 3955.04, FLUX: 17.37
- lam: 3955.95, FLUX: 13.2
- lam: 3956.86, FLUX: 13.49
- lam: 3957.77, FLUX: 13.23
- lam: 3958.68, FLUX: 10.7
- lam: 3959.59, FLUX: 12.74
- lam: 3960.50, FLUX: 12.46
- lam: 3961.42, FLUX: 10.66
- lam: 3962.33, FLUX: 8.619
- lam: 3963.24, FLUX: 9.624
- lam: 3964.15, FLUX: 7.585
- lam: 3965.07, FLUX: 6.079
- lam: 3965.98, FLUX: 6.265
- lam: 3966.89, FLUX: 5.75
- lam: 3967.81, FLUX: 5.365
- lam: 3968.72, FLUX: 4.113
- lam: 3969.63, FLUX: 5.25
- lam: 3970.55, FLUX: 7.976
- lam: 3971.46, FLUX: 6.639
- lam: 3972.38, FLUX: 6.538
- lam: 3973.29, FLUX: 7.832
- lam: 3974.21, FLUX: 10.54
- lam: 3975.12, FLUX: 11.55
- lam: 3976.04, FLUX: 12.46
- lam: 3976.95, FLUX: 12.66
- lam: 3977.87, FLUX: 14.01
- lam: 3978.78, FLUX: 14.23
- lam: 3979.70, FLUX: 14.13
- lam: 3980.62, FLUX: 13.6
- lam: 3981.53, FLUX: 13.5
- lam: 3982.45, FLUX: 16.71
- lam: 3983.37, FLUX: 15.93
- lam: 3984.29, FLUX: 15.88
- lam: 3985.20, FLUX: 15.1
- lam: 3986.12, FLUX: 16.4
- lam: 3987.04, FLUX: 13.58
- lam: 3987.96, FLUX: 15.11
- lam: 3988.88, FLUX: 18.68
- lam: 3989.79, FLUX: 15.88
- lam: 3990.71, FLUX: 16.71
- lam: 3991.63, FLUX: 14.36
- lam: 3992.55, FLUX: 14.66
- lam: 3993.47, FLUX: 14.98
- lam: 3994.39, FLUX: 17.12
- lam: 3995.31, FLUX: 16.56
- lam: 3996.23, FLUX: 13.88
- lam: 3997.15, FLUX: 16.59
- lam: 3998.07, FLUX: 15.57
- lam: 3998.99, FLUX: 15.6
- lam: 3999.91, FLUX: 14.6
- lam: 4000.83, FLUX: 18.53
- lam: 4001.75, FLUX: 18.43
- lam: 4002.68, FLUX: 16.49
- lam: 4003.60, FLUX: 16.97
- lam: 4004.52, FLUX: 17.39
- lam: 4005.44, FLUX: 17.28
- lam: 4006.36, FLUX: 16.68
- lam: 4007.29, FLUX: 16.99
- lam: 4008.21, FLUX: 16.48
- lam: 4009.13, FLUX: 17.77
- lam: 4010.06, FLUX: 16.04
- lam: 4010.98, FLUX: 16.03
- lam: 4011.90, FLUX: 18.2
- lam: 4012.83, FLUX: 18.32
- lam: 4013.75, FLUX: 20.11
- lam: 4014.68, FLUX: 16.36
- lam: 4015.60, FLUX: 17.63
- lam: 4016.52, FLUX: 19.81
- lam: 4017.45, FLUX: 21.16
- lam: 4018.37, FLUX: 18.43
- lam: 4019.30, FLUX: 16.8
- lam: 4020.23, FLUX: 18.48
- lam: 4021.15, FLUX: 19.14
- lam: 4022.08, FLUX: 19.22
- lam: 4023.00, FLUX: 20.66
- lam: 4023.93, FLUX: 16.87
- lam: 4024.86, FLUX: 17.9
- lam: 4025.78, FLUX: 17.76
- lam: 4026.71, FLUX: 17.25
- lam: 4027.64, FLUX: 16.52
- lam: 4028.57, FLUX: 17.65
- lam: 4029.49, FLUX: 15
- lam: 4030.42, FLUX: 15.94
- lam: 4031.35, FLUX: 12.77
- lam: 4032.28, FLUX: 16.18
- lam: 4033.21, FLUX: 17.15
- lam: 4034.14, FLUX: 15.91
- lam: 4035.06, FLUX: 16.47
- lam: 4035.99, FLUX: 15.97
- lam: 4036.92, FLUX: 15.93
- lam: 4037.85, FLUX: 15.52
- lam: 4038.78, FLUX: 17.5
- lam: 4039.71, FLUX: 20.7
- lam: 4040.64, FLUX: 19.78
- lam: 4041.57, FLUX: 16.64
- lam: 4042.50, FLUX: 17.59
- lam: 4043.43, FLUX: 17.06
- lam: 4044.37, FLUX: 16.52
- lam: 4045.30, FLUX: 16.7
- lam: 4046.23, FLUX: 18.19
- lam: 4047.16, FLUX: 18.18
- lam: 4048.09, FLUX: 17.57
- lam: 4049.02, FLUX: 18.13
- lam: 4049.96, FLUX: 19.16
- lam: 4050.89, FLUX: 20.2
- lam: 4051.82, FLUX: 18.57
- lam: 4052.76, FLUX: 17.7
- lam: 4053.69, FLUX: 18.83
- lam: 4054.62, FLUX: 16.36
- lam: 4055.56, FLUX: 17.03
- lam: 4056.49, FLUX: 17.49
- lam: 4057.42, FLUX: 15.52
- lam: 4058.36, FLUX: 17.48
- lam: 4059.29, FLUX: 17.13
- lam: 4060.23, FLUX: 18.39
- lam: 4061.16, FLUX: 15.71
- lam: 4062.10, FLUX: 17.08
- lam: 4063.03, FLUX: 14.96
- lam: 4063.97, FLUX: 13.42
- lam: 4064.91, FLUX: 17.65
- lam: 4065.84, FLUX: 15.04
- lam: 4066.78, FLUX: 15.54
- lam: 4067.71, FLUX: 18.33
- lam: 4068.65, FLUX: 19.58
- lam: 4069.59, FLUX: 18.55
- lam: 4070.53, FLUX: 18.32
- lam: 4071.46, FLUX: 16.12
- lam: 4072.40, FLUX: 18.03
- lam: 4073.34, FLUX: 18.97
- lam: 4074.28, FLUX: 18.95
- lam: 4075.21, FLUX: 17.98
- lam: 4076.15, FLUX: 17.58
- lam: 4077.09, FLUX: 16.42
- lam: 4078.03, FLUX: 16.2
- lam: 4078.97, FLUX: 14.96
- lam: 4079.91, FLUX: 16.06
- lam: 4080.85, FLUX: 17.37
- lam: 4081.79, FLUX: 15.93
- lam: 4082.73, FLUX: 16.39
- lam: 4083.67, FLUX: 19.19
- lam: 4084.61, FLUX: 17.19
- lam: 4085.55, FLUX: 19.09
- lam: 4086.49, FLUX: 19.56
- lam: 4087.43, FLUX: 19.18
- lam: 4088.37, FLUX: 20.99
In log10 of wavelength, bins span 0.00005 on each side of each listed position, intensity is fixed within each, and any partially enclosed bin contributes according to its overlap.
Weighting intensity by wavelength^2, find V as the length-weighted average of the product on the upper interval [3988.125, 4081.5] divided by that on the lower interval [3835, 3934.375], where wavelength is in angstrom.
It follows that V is 1.9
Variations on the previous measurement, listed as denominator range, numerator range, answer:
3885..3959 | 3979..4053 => 1.65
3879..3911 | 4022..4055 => 1.75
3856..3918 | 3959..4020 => 1.41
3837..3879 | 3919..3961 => 1.18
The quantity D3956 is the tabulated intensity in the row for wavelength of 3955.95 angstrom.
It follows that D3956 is 13.2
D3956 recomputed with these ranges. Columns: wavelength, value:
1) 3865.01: 12.02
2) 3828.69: 9.393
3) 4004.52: 17.39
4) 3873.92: 8.072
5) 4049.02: 18.13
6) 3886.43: 8.486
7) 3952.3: 12.22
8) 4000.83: 18.53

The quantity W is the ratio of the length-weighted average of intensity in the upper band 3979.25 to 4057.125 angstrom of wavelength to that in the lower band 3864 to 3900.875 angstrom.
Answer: 1.7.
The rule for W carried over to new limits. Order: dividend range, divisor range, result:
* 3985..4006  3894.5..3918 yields 1.33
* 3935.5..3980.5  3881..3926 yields 0.93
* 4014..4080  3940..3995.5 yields 1.45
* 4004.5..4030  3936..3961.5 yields 1.54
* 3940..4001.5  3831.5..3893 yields 1.40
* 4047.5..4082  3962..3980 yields 1.96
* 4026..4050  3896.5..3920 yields 1.40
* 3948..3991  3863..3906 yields 1.17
